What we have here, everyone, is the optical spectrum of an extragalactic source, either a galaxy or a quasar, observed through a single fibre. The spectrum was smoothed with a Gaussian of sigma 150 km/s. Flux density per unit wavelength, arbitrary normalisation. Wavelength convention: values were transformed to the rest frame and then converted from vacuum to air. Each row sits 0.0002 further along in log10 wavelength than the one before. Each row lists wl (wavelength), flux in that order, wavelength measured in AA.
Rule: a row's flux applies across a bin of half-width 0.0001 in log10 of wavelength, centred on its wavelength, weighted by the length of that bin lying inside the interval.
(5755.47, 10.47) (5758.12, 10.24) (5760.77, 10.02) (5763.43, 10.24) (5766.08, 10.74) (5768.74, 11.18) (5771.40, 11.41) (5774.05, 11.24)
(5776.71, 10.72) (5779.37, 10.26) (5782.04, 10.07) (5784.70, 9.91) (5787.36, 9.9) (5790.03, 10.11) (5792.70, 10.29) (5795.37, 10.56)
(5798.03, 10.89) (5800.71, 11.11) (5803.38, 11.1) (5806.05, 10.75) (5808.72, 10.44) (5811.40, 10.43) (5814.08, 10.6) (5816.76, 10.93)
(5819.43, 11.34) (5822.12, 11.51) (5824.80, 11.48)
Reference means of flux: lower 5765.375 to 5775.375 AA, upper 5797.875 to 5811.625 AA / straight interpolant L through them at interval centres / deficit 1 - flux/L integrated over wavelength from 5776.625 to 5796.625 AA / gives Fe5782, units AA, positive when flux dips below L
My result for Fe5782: 1.46 AA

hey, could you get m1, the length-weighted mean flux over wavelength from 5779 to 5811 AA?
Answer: 10.5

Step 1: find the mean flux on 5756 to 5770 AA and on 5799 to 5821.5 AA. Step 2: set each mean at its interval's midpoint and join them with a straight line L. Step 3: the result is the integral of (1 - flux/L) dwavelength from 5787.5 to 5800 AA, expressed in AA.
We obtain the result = 0.3 AA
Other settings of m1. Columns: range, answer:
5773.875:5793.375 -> 10.3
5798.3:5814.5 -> 10.8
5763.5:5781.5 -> 10.8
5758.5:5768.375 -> 10.4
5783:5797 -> 10.2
